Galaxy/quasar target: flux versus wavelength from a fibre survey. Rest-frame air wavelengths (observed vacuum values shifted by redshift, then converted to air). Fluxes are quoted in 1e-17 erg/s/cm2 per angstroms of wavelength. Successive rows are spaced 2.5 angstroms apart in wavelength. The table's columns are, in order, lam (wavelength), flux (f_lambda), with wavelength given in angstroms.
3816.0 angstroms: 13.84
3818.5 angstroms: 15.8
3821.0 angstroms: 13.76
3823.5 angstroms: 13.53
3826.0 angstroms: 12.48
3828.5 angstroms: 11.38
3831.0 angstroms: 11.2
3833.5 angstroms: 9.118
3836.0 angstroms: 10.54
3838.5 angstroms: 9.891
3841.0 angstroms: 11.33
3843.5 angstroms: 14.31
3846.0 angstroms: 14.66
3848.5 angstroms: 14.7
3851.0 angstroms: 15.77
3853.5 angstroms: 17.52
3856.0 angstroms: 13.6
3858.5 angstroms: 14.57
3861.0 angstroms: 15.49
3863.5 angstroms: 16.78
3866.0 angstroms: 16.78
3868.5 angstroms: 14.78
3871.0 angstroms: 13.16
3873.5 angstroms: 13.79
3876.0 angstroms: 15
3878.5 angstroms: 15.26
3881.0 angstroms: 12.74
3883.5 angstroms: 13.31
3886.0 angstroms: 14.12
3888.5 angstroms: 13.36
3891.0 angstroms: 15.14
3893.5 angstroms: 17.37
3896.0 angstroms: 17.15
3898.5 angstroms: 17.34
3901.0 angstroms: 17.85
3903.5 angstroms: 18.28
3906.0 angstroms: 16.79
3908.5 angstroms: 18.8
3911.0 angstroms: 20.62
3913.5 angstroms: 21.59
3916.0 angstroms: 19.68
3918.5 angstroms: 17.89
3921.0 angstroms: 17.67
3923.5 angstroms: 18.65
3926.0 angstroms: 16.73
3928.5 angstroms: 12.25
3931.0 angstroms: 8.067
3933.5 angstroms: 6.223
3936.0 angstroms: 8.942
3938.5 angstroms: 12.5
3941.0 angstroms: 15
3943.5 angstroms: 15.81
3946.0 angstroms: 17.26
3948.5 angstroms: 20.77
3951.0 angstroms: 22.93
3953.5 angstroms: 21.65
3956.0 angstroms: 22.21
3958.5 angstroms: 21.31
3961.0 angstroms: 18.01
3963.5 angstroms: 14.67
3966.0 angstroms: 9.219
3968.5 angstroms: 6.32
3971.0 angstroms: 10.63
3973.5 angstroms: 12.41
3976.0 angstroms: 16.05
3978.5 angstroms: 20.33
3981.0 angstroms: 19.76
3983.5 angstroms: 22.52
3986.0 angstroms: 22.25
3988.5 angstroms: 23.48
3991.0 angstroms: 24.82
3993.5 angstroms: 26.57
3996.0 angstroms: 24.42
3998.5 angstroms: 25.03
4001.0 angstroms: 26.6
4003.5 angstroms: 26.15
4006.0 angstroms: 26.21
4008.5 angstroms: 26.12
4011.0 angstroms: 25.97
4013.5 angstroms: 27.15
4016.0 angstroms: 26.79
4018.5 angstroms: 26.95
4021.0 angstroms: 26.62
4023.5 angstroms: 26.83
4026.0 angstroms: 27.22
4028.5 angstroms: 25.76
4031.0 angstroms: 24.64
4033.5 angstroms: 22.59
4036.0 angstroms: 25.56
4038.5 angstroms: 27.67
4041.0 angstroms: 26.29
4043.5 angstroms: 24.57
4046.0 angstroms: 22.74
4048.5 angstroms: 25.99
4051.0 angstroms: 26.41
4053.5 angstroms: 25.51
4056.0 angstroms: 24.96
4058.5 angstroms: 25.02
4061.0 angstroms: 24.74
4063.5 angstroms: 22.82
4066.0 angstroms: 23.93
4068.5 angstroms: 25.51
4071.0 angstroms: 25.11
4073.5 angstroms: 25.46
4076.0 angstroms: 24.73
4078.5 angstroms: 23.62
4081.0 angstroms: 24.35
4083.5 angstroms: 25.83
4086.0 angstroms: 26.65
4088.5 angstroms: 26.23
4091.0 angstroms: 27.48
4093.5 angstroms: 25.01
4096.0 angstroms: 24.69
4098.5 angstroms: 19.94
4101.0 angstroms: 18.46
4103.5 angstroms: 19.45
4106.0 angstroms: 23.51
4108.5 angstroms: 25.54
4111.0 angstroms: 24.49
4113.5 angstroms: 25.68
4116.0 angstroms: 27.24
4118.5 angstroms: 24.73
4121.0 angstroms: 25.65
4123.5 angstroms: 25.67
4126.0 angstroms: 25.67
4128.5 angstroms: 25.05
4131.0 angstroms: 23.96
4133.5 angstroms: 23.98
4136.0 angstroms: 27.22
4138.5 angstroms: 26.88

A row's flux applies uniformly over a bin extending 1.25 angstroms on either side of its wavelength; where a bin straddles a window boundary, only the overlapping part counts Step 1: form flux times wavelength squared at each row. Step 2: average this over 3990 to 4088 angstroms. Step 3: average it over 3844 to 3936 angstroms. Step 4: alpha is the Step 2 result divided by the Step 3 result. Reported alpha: 1.77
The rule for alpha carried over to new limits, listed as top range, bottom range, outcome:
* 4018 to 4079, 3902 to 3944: 1.72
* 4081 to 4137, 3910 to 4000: 1.51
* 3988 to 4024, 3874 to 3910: 1.73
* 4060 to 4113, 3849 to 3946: 1.72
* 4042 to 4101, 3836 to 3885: 1.92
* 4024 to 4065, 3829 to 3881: 2.00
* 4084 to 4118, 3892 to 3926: 1.45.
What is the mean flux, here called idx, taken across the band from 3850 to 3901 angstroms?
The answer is 15.2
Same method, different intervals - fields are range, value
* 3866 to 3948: 15.5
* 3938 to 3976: 16.1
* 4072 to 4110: 24.1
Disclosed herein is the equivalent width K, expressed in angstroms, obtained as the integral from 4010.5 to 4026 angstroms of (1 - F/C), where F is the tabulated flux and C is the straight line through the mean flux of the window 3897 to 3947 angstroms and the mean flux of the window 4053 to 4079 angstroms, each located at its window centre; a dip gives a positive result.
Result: -3.6 angstroms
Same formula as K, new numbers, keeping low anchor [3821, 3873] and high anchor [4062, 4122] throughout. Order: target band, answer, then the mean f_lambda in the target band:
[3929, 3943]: 5.58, 10.6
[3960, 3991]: 4.37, 16.6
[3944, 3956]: -1.56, 20.5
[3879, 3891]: 1.25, 13.7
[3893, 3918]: -3.67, 18.6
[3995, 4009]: -3.64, 25.8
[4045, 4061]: -1.71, 25.1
